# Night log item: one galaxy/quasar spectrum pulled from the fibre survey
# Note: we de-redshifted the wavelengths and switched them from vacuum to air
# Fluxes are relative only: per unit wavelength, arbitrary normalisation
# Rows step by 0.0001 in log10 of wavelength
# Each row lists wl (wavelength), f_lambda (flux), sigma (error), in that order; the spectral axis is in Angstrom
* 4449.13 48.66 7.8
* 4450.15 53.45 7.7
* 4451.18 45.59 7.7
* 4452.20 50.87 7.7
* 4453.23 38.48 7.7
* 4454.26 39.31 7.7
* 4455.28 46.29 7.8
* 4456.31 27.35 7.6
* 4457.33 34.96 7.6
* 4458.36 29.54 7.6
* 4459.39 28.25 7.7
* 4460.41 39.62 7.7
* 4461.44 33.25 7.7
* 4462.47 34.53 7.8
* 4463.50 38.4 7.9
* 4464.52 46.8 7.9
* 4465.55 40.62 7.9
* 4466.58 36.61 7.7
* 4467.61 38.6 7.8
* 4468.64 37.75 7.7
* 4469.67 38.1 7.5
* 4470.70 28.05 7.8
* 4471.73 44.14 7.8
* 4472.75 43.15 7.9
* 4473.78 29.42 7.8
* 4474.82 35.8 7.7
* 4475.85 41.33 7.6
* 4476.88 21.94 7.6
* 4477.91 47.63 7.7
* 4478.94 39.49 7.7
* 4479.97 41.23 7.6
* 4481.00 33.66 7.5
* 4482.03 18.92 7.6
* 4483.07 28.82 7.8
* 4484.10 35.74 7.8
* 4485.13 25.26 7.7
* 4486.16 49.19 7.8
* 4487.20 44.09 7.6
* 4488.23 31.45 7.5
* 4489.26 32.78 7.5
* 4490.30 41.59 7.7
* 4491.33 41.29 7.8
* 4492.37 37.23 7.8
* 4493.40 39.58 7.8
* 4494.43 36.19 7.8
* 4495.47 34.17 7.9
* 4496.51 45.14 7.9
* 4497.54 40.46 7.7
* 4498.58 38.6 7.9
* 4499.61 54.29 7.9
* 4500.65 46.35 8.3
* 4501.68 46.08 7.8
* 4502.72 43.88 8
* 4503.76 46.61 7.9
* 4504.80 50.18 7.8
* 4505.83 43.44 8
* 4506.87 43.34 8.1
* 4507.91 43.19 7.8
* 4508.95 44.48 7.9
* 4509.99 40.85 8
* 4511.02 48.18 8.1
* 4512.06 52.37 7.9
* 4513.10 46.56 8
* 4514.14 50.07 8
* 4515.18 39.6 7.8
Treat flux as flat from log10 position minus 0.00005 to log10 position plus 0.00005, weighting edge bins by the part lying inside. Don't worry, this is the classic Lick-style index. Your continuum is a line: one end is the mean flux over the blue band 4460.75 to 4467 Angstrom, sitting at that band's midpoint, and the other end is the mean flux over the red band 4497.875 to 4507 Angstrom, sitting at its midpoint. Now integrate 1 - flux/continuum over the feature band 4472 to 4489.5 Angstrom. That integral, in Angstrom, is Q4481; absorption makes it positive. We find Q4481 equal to 2.6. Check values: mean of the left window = 38.4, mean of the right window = 45.9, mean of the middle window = 35.5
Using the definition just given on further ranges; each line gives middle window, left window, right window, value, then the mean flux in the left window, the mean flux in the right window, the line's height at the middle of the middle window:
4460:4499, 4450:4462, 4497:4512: 4.3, 38.4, 45.2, 41.7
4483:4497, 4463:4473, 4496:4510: 1.7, 39.2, 44.9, 42.8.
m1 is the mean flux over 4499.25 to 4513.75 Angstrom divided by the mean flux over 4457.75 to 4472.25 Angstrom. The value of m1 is 1.26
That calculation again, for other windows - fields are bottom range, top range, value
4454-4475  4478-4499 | 1.01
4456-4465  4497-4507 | 1.30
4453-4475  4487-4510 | 1.14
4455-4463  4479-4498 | 1.08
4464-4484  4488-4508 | 1.15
